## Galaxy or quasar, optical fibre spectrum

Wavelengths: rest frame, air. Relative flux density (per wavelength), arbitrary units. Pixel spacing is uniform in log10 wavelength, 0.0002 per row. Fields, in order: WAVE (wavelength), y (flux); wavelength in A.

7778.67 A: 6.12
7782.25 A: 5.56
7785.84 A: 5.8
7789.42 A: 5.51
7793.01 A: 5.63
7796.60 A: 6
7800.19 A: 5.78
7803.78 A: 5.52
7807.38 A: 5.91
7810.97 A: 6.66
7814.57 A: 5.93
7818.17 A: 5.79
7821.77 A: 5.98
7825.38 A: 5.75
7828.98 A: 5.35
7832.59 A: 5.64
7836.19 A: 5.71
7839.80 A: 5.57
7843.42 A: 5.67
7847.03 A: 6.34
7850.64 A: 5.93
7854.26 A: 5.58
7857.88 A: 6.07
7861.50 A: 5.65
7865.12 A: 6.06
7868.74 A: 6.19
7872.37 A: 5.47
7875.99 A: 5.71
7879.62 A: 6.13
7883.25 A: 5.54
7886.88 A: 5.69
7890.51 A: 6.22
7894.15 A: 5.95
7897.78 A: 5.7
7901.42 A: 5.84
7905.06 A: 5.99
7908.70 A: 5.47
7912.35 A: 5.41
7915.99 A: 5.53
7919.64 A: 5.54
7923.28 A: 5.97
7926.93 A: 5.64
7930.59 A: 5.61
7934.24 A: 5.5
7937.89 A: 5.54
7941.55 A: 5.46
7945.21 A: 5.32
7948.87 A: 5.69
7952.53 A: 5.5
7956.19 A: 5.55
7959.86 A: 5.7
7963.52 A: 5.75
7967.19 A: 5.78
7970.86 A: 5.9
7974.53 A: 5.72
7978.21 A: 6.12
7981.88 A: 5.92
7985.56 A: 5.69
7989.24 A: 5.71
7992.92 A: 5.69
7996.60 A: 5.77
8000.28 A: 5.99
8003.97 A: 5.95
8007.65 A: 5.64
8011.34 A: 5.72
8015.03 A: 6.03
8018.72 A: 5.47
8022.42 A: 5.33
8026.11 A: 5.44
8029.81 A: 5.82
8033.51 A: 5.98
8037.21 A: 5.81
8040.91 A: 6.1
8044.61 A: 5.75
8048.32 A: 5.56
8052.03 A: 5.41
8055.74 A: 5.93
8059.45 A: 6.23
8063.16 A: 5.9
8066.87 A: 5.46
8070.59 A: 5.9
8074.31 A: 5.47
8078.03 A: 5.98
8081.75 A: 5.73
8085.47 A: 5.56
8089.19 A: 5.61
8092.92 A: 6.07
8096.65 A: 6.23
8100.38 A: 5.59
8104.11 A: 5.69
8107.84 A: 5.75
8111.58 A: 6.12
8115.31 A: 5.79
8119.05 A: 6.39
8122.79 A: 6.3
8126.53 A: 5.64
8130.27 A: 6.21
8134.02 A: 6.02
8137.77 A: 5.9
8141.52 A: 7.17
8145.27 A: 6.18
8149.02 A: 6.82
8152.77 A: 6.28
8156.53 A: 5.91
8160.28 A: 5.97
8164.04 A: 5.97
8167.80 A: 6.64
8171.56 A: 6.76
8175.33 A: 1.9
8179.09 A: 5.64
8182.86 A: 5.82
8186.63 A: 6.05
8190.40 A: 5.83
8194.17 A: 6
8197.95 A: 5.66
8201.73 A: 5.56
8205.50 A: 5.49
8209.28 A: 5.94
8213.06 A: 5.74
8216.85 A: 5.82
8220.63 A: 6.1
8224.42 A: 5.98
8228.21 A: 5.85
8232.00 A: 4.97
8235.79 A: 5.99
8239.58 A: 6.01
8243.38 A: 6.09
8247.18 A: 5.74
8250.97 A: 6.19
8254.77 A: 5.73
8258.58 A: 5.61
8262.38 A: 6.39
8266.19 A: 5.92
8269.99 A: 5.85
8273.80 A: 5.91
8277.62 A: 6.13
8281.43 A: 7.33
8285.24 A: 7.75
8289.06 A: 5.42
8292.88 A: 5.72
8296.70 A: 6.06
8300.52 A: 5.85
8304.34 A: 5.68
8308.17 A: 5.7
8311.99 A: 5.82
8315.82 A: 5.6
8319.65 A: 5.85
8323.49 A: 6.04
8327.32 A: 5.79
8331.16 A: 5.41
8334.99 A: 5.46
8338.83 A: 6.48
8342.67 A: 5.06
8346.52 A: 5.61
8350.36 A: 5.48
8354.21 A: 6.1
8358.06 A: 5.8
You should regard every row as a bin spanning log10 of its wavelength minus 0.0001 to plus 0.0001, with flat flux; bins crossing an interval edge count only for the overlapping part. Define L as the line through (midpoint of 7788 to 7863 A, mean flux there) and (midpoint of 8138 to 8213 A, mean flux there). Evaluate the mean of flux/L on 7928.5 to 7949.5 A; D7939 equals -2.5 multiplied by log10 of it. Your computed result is 0.061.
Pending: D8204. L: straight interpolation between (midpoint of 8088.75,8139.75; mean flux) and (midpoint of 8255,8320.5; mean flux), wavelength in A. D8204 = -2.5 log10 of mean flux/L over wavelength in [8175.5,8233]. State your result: 0.063 mag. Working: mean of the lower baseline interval 5.96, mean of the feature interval 5.66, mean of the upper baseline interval 6.03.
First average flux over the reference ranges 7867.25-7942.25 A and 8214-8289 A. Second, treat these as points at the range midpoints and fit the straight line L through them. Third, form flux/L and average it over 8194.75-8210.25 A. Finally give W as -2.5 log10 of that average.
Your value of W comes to 0.06 mag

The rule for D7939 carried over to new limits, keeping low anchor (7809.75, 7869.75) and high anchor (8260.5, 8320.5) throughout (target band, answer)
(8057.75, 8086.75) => 0.03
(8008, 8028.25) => 0.06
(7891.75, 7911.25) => 0.02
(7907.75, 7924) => 0.06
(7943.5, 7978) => 0.04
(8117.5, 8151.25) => -0.05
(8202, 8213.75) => 0.06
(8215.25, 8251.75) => 0.03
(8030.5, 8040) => 0.01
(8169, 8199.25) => 0.10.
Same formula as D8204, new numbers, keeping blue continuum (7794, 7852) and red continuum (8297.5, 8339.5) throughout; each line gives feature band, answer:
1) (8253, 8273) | -0.022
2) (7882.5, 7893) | -0.004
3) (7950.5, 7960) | 0.050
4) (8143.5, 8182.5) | -0.002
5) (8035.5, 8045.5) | -0.017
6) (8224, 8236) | 0.032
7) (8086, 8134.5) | -0.026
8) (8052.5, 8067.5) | -0.012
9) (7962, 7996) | 0.003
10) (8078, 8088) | 0.018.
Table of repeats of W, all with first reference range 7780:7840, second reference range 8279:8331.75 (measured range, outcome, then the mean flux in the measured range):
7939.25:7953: 0.068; 5.49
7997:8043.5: 0.020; 5.77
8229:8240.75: 0.061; 5.66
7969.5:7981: -0.010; 5.91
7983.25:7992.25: 0.030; 5.71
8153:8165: -0.009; 5.99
